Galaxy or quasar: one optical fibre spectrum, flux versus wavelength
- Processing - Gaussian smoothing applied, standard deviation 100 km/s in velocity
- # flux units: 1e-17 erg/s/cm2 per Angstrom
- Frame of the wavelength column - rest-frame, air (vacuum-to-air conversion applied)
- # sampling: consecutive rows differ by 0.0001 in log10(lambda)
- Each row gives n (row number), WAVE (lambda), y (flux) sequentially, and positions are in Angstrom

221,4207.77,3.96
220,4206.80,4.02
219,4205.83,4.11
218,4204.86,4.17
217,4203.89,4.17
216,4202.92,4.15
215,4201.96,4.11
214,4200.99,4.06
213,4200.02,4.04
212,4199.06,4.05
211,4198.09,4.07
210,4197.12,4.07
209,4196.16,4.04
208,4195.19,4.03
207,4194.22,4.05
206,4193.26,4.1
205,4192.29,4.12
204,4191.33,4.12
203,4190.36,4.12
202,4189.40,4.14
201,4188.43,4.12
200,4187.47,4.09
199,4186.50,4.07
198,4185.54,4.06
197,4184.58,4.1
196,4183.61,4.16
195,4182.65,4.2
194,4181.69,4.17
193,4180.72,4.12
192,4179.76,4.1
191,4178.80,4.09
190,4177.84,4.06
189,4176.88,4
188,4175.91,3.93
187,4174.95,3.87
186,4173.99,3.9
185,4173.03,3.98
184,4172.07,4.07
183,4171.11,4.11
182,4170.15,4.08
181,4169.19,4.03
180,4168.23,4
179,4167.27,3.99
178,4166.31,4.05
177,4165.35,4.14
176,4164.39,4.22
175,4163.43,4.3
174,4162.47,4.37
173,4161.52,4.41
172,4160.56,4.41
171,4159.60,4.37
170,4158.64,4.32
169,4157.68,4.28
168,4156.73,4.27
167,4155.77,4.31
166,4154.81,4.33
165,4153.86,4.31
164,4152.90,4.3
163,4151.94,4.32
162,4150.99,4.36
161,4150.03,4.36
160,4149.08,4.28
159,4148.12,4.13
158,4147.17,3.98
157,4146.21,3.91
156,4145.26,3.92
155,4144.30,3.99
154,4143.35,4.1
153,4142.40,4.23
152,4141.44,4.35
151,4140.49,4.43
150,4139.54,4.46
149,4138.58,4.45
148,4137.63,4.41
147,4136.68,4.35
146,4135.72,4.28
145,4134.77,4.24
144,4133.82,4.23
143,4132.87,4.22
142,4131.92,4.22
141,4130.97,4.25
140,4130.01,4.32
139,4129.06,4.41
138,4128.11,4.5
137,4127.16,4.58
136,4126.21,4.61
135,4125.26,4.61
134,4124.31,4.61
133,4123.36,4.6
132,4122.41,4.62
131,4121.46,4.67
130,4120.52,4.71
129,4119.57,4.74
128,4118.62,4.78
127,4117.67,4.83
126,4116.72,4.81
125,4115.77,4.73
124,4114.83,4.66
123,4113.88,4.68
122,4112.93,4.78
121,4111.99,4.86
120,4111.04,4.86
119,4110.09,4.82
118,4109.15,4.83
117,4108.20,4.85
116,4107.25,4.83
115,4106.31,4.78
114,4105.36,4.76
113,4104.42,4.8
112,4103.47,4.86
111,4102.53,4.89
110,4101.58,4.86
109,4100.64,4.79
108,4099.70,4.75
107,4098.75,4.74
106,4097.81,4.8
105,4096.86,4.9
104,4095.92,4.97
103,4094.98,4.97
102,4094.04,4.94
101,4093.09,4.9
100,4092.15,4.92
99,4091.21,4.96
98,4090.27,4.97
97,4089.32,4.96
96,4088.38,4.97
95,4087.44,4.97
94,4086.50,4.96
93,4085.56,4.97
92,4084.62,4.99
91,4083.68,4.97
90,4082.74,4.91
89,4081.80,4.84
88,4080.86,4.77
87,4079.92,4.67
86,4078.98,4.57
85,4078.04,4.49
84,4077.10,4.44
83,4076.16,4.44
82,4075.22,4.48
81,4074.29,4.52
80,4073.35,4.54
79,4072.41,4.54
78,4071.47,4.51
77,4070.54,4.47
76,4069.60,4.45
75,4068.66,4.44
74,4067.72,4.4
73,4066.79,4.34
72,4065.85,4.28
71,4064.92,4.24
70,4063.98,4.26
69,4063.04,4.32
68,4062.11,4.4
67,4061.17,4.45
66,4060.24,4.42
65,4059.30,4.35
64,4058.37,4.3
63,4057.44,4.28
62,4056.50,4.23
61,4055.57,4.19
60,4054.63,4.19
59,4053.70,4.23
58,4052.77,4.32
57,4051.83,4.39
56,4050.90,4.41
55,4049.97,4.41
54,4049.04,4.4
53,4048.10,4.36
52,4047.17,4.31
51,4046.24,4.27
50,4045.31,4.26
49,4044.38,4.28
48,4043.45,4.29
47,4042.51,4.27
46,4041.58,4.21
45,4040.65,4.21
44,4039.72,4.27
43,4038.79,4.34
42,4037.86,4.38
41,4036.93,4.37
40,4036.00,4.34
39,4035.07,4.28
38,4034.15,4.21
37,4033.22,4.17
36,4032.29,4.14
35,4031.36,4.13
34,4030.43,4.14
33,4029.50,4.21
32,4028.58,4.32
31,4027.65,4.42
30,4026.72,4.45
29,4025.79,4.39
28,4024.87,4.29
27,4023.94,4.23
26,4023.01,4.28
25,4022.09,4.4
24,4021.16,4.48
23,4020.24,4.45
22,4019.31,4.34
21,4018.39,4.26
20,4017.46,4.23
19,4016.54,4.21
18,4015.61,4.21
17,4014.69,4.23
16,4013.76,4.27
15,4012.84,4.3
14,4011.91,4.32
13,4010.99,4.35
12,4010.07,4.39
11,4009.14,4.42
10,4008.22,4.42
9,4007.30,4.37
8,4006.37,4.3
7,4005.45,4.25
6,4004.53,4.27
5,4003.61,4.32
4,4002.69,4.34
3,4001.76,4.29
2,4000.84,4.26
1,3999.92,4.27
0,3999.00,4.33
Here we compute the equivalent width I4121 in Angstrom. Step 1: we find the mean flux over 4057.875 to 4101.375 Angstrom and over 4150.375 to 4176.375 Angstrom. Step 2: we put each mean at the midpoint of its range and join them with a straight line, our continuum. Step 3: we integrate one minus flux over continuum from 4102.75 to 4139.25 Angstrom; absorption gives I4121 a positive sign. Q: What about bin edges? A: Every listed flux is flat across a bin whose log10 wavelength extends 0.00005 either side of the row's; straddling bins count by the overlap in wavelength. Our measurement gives -1.50 Angstrom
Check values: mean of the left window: 4.66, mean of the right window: 4.19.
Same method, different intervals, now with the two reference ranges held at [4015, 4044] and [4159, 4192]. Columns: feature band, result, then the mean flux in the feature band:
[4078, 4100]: -3.44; 4.88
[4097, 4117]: -2.87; 4.8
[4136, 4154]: -0.39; 4.24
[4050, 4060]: -0.09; 4.3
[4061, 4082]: -1.14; 4.47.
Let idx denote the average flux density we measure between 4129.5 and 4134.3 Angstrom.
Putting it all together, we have 4.25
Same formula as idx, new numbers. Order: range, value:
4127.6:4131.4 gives 4.37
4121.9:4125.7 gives 4.61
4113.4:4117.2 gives 4.72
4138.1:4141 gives 4.45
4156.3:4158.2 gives 4.29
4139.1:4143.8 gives 4.32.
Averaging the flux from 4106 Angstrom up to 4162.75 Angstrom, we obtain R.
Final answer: 4.45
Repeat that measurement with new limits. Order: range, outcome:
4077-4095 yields 4.86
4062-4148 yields 4.6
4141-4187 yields 4.15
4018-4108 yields 4.51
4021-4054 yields 4.3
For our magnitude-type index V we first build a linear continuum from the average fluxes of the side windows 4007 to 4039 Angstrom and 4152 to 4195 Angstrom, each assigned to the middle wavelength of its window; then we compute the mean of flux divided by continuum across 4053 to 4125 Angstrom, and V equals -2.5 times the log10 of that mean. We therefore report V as -0.11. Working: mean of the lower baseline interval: 4.31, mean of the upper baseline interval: 4.14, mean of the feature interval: 4.67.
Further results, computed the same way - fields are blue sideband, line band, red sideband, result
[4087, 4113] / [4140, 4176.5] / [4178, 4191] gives 0.04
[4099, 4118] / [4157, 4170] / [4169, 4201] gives 0.01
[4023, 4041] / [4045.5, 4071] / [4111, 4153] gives 0.00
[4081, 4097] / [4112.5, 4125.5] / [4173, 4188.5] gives -0.01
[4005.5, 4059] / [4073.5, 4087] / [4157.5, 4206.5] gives -0.11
